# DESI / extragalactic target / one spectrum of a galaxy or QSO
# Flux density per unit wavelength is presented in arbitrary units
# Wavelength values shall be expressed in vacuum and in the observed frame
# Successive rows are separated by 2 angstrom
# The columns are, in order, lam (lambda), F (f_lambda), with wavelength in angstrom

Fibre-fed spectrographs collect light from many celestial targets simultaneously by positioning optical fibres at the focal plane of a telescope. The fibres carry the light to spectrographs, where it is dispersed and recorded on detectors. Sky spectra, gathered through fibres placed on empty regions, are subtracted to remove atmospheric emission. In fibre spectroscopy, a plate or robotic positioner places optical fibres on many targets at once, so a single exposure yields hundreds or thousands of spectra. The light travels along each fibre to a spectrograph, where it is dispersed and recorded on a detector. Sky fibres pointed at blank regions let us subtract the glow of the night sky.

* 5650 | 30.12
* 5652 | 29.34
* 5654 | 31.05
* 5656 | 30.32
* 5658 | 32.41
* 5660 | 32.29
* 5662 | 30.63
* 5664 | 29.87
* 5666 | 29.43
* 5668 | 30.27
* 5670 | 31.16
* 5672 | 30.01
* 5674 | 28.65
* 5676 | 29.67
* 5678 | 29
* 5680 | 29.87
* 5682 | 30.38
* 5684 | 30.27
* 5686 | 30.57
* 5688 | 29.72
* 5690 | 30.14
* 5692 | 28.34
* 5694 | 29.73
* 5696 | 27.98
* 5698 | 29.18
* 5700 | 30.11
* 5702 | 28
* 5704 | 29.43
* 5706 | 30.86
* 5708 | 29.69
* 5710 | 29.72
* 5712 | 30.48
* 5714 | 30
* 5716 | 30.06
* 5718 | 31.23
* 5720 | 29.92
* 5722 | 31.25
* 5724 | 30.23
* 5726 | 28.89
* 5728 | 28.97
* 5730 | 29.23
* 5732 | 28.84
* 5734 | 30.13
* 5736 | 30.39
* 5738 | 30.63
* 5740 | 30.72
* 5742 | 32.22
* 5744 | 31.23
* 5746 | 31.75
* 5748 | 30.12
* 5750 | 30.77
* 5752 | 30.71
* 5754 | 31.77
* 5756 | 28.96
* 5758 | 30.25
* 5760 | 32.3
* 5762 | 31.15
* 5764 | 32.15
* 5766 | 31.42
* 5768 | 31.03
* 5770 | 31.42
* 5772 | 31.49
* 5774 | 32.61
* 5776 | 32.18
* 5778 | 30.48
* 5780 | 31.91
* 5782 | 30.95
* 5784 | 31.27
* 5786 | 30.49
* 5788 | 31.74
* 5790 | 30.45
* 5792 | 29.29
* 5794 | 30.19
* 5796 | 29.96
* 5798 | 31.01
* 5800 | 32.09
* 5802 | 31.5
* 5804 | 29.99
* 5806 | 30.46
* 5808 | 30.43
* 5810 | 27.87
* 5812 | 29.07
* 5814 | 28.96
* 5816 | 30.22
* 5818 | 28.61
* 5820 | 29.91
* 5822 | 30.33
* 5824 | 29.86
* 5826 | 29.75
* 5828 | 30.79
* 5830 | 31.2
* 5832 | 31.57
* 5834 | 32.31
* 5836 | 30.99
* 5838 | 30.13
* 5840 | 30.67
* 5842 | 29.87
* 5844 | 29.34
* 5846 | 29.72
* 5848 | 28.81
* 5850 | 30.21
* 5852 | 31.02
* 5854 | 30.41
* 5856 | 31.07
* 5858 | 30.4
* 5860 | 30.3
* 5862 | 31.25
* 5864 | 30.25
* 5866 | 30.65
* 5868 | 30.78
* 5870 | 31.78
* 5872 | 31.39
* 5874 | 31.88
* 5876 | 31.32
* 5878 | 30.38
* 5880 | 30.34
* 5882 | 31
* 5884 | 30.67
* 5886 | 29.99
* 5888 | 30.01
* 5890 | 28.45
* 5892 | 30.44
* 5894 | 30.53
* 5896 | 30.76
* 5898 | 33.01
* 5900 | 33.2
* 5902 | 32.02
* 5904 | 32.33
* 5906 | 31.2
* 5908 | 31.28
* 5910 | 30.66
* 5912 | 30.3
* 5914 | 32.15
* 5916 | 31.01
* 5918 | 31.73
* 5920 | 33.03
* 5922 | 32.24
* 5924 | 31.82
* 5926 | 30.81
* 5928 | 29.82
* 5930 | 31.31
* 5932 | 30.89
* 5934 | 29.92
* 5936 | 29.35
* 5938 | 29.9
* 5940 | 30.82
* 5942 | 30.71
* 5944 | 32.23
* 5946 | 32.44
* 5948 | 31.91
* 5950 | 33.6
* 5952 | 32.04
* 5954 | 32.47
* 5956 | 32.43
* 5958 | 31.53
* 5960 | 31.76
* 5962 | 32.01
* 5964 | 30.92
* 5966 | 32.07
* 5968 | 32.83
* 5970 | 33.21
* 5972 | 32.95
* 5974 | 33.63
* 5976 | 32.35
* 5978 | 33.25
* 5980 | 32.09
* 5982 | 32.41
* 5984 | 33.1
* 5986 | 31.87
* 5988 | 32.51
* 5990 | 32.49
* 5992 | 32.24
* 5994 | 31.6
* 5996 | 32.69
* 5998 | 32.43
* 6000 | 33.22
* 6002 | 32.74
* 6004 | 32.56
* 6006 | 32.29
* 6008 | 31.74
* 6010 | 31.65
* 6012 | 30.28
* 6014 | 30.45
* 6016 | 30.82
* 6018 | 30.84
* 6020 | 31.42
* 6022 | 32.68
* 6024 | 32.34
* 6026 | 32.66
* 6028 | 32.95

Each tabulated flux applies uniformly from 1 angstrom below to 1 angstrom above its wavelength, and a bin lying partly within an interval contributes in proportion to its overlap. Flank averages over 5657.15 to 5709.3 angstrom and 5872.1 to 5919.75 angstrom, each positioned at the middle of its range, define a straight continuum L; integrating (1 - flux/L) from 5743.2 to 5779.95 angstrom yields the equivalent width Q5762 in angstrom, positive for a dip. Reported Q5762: -1.07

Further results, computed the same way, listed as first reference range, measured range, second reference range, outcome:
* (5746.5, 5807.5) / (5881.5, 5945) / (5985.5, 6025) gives 1.0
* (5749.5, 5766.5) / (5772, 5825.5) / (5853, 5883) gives 0.9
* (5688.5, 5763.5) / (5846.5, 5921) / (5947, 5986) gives 1.6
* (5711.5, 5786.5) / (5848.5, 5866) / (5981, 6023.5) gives 0.4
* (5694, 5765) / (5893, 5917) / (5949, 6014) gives 0.1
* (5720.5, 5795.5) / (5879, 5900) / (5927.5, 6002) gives 0.6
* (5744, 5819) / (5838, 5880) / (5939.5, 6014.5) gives 1.0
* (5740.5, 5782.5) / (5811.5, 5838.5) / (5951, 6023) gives 1.1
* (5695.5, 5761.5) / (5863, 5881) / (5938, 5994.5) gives 0.3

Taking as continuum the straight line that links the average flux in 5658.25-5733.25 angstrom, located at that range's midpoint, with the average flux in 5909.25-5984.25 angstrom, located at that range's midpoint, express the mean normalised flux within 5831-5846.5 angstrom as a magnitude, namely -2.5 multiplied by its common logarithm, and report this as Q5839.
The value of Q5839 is 0.01 mag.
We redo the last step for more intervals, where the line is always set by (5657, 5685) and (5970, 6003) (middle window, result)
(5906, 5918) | 0.032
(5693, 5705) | 0.052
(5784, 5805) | 0.017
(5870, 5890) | 0.039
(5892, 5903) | 0.006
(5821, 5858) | 0.038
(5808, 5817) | 0.077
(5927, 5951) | 0.041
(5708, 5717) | 0.020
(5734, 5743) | -0.004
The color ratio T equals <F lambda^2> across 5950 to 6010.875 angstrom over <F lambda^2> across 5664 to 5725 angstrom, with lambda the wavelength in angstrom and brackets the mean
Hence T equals 1.20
